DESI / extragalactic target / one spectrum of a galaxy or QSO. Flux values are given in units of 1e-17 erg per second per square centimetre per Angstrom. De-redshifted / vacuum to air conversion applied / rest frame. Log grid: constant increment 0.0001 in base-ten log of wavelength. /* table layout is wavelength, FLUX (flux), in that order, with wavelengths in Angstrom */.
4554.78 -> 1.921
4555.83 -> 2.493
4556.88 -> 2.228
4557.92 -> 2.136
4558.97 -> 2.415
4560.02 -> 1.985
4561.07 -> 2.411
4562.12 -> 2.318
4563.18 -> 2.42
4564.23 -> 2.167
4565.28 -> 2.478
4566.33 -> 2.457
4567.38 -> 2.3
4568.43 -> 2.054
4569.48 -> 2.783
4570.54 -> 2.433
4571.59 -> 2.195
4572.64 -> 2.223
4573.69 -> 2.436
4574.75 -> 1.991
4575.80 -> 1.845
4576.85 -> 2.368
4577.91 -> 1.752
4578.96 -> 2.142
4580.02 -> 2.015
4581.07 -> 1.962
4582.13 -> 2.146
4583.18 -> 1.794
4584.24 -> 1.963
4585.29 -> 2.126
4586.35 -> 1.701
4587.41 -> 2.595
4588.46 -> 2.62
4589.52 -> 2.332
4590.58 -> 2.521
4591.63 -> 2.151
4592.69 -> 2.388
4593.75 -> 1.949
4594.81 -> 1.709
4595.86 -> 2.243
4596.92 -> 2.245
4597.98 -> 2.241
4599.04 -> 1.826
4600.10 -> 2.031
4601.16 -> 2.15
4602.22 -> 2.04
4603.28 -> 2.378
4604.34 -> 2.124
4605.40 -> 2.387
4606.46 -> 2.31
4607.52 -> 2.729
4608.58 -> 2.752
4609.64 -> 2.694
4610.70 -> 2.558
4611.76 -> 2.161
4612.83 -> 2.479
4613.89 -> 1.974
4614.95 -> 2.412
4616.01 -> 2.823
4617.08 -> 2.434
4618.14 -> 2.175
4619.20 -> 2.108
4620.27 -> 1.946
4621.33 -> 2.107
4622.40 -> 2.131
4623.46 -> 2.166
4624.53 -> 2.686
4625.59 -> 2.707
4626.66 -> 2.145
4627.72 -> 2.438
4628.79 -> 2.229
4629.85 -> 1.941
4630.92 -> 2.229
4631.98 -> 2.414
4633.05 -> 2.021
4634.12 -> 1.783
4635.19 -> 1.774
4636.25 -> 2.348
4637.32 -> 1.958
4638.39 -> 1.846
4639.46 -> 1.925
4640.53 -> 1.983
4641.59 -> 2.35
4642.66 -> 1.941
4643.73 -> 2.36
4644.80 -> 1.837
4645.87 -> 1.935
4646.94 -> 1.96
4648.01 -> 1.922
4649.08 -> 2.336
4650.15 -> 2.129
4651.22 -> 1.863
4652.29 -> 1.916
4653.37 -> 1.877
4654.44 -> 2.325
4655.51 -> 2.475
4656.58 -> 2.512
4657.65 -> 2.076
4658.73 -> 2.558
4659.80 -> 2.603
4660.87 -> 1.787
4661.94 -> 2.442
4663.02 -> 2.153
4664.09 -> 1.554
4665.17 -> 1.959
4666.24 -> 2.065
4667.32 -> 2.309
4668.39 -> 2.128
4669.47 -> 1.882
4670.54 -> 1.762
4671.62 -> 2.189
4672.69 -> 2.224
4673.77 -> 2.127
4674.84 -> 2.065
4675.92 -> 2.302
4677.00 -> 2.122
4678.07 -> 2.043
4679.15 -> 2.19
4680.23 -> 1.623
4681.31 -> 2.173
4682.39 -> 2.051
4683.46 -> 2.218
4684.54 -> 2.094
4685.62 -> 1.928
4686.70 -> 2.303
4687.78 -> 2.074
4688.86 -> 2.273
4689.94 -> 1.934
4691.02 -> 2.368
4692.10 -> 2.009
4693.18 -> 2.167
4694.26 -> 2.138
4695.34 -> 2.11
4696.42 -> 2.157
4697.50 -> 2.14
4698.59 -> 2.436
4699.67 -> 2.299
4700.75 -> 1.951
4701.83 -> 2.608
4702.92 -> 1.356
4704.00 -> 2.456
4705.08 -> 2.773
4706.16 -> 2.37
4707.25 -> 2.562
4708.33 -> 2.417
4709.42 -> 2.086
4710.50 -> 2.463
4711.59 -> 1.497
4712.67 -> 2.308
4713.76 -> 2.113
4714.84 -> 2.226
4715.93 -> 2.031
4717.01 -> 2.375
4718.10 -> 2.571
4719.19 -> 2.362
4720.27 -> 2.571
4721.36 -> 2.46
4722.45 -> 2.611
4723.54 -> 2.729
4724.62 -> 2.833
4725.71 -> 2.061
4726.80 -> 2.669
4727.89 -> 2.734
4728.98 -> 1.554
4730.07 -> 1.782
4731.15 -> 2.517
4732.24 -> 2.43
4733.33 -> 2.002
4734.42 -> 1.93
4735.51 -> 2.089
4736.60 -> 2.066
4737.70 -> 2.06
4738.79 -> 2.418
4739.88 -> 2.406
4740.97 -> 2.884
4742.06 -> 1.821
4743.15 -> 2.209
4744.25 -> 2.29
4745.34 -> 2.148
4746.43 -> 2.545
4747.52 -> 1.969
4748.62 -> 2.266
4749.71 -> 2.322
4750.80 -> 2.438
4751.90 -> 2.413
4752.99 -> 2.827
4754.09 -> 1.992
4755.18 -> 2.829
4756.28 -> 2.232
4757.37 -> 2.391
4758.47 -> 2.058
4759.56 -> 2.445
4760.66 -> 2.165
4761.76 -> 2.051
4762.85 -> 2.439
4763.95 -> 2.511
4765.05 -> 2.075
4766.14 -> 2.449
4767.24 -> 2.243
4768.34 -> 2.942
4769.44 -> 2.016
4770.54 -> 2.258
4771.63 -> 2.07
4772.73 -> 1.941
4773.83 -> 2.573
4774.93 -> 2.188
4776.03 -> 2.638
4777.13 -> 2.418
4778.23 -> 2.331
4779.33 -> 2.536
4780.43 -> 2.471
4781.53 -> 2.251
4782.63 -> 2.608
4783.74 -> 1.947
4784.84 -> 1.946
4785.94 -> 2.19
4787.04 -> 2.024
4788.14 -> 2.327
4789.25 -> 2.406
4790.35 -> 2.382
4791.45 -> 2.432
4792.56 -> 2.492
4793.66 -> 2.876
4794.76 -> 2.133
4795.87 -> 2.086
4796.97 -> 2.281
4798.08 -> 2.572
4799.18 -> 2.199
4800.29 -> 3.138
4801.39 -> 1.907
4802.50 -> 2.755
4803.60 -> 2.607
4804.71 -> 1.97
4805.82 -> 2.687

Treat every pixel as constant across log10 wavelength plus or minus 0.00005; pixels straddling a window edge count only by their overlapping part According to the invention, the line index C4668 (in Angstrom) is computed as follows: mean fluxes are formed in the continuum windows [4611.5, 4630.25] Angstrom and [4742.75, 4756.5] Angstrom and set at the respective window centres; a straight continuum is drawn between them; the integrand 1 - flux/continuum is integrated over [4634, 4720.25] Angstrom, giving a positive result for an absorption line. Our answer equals 6.4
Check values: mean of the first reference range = 2.29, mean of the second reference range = 2.35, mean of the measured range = 2.14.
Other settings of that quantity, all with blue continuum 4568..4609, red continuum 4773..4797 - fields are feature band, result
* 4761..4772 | 0.09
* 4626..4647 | 1.44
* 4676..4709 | 1.33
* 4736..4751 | 0.25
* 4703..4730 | -0.61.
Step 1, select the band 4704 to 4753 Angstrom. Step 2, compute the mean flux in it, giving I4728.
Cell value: 2.31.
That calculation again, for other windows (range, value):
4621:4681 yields 2.12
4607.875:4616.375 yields 2.48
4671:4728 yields 2.24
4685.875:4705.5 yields 2.19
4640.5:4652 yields 2.06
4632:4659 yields 2.08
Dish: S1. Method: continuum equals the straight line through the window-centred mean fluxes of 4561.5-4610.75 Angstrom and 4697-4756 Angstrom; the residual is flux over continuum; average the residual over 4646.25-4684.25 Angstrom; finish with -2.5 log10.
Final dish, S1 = 0.079 mag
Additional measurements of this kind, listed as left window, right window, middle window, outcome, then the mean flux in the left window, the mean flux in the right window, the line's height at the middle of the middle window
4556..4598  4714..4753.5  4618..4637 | 0.03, 2.21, 2.32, 2.24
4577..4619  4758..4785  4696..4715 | 0.02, 2.23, 2.31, 2.28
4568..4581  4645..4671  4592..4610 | -0.04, 2.18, 2.1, 2.16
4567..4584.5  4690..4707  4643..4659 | 0.03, 2.14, 2.22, 2.19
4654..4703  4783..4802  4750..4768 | -0.04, 2.14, 2.32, 2.27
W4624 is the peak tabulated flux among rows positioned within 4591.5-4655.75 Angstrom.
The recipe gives 2.823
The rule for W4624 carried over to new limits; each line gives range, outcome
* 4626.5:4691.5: 2.603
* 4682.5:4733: 2.833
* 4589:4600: 2.521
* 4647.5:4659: 2.558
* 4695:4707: 2.773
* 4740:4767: 2.884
